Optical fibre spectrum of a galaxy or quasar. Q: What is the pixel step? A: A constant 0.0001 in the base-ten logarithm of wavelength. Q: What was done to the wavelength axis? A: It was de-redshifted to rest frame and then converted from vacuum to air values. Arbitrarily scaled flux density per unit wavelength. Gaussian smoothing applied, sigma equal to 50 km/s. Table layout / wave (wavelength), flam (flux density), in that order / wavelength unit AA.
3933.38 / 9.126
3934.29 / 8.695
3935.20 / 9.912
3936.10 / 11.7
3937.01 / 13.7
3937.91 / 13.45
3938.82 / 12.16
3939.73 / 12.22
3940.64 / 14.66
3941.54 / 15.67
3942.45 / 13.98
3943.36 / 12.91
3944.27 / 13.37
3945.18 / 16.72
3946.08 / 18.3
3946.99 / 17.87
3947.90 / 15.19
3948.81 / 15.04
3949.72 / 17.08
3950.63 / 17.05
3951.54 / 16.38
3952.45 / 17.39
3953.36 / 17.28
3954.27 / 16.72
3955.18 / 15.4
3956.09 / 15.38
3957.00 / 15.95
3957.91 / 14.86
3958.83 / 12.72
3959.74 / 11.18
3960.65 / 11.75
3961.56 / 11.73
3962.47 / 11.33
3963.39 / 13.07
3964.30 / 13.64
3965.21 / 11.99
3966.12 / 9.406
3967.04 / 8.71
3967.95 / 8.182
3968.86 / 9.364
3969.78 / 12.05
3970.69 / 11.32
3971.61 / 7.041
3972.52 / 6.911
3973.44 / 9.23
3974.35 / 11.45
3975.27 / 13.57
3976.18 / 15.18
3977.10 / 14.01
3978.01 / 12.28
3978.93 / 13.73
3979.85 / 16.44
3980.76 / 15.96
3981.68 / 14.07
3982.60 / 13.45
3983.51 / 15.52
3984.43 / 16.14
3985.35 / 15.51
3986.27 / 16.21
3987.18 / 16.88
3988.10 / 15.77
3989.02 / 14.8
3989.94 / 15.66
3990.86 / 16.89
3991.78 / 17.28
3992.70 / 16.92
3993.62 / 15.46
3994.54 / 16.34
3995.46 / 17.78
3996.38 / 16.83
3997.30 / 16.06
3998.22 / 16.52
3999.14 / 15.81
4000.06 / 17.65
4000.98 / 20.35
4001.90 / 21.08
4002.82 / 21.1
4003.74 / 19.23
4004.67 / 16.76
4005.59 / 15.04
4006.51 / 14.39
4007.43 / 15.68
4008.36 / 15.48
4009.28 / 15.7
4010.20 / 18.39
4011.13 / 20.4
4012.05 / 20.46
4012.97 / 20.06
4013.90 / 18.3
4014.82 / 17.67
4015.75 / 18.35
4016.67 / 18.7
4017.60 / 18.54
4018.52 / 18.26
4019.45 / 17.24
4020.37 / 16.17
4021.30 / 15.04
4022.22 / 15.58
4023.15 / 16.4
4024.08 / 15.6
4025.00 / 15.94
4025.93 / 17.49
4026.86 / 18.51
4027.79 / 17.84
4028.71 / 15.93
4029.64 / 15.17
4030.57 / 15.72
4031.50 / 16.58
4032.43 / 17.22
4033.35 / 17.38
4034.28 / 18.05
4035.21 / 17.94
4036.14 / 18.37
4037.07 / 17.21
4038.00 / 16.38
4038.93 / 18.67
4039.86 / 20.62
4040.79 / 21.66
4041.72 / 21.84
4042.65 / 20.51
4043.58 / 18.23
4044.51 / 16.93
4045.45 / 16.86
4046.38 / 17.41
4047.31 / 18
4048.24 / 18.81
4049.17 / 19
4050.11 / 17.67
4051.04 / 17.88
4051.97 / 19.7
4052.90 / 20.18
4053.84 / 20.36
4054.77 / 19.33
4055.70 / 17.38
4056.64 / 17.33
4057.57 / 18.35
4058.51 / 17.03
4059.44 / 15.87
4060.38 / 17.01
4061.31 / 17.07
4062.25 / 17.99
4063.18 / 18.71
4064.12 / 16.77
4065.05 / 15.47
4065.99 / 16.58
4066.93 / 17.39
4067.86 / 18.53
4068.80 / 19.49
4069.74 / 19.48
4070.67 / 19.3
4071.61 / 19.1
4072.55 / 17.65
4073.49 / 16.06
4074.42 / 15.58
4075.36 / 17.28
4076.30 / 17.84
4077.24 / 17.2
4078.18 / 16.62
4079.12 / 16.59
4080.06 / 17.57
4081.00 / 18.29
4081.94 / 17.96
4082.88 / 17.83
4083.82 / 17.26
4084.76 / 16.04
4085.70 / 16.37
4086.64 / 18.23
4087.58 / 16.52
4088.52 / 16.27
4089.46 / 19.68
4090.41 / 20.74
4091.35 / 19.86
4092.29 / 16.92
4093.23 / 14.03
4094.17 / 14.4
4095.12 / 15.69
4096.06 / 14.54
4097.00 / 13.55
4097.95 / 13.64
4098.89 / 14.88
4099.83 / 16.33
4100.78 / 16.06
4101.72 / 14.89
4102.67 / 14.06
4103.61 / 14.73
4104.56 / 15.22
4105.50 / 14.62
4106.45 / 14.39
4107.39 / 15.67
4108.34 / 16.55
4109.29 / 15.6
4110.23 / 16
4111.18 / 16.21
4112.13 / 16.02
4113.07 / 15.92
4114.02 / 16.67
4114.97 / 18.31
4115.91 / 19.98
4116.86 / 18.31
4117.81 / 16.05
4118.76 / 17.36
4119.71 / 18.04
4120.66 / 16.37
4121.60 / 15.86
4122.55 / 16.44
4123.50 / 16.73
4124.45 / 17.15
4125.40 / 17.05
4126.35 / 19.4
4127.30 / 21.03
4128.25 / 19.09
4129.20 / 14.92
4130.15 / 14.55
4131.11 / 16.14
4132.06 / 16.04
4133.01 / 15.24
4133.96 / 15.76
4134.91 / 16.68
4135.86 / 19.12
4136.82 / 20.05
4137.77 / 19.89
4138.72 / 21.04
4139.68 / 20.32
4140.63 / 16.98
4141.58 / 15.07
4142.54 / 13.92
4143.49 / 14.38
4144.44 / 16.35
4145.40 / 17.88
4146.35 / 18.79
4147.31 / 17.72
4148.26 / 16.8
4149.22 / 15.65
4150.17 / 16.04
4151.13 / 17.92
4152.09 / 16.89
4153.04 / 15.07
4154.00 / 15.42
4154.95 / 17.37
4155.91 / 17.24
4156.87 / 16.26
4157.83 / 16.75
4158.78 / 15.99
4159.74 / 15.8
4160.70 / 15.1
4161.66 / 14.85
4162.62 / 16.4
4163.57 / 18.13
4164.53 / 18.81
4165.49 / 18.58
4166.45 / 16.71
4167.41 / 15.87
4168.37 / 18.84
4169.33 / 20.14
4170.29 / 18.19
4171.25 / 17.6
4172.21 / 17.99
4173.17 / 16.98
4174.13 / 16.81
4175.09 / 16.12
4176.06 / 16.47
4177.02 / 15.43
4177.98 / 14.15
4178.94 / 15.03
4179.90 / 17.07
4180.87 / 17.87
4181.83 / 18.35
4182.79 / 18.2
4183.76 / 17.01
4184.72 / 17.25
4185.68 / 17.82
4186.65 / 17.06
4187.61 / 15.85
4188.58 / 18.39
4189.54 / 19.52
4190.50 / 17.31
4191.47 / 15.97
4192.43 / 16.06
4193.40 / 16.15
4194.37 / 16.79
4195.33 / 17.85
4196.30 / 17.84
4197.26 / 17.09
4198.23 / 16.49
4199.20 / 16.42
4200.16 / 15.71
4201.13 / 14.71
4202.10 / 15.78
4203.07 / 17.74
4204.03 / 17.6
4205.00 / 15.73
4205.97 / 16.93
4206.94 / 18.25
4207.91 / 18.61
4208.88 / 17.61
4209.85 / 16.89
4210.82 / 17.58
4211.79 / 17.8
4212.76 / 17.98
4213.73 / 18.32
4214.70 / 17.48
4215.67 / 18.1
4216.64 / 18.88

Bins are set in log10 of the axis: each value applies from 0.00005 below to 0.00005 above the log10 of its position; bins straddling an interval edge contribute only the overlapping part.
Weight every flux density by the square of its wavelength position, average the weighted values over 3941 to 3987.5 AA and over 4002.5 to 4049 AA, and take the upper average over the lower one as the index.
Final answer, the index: 1.32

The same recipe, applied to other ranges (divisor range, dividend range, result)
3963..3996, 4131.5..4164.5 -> 1.35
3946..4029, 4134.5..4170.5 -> 1.21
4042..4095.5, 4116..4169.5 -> 1.00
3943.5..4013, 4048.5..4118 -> 1.19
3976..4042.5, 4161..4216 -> 1.10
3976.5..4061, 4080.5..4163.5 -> 1.01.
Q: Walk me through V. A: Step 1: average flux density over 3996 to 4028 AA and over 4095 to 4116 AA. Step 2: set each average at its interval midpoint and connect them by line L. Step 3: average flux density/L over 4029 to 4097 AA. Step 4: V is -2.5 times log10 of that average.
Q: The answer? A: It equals -0.079 mag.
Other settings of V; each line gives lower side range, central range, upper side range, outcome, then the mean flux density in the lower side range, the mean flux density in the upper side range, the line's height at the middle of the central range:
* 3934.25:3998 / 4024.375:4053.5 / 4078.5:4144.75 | -0.174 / 14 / 16.7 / 15.4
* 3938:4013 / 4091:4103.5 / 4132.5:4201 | 0.069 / 14.9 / 17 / 16.2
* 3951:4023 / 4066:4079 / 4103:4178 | -0.102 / 15.2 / 16.9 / 16.1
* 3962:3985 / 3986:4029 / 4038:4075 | -0.178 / 12.2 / 18.2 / 14.7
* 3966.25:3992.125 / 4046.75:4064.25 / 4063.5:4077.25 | -0.078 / 13.3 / 17.6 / 16.9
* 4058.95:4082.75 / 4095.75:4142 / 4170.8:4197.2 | 0.041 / 17.5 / 17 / 17.3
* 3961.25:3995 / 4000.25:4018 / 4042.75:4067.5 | -0.197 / 13.3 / 17.9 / 15.2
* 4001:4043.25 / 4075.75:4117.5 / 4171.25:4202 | 0.058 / 17.8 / 16.8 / 17.3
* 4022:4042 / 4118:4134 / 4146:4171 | 0.013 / 17.5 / 17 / 17.1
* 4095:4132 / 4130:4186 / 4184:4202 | -0.024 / 16.3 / 16.9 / 16.6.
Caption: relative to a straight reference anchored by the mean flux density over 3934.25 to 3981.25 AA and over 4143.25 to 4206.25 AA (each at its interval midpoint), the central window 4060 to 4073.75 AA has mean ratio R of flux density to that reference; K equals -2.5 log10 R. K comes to -0.18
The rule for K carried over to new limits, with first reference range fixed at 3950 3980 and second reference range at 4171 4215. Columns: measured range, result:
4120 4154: -0.07 mag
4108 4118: -0.09 mag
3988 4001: -0.24 mag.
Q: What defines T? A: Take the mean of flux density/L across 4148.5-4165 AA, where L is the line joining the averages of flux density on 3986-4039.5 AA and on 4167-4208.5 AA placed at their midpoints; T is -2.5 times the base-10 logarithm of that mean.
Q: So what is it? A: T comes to 0.04 mag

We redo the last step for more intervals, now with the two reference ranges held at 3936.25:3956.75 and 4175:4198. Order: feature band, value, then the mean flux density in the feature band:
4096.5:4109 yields 0.10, 15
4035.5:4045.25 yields -0.19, 19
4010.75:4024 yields -0.13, 17.9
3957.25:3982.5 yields 0.28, 11.9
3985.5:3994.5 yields -0.04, 16.2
